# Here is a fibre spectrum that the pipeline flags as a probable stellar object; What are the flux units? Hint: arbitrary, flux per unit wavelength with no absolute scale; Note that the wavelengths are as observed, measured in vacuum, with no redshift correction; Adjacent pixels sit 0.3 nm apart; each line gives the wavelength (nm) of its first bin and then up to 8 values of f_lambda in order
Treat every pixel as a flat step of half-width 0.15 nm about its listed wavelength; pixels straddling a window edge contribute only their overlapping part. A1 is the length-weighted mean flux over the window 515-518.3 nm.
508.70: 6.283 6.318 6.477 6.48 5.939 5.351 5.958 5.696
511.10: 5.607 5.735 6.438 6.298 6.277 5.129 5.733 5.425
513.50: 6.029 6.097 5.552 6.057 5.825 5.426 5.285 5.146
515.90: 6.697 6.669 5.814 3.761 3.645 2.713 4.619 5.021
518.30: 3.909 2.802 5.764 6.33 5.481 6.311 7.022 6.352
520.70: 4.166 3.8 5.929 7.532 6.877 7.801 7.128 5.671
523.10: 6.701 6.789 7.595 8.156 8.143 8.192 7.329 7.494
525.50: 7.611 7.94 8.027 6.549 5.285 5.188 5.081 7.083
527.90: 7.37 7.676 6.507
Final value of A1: 4.91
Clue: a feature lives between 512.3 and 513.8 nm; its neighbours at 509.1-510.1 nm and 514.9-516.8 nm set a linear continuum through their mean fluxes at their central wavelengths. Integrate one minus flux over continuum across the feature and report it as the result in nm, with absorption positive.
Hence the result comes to 0.06 nm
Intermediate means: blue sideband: 6.25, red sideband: 5.69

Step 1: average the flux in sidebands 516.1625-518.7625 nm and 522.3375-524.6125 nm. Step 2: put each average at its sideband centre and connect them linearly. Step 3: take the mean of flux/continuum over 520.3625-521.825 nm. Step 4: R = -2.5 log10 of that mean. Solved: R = 0.10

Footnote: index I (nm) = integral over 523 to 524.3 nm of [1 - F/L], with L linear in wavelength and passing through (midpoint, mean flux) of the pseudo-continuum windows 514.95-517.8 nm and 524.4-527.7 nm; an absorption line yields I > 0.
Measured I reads -0.20 nm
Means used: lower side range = 4.97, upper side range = 6.91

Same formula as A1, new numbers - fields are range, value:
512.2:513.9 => 5.76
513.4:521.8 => 5.35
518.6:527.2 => 6.61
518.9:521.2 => 5.65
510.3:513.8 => 5.85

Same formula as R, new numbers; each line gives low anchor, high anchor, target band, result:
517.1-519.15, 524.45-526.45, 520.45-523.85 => -0.04 mag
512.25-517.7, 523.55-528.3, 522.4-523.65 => 0.01 mag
